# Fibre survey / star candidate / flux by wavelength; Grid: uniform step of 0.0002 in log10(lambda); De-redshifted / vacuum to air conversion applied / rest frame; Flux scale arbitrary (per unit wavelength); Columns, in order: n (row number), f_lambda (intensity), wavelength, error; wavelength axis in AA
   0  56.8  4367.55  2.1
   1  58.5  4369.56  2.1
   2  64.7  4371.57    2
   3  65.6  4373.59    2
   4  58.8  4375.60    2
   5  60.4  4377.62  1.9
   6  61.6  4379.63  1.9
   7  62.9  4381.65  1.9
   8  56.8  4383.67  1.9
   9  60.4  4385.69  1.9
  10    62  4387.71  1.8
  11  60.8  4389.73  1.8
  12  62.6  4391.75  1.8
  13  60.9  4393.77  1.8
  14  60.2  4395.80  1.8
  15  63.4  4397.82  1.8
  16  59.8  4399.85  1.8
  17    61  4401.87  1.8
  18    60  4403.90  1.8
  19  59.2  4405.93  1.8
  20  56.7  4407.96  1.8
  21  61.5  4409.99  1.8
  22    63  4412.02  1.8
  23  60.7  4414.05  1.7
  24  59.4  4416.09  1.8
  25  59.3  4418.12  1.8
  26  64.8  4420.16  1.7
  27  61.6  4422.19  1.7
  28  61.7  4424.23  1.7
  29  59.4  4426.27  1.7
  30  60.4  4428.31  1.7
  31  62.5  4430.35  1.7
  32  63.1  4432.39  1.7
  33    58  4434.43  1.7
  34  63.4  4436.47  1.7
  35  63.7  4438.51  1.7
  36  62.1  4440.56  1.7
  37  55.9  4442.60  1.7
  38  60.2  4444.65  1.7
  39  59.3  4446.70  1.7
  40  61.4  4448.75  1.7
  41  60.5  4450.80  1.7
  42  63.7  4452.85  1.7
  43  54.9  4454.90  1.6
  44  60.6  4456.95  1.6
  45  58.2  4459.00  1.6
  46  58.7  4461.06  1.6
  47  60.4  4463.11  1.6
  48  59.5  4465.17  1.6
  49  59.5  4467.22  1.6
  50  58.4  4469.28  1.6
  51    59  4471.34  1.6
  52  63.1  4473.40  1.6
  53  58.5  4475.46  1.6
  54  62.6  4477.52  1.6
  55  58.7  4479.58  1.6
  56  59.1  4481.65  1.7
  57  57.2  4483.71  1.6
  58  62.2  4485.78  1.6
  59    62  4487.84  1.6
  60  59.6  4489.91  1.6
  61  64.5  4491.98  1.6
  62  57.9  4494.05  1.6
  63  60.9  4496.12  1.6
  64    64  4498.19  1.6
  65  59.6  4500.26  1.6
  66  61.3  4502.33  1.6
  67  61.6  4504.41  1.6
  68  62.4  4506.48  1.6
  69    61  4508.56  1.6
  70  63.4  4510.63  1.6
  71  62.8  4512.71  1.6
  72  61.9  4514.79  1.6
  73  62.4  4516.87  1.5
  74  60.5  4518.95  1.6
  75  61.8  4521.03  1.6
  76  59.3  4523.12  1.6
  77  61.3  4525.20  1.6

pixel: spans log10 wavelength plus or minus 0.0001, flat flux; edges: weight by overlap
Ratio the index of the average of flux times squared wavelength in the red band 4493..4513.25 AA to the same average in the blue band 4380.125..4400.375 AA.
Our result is 1.06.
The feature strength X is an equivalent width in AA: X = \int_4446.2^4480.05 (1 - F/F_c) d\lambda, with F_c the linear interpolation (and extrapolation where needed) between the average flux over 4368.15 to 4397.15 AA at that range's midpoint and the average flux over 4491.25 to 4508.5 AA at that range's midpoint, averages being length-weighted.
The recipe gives 0.82 AA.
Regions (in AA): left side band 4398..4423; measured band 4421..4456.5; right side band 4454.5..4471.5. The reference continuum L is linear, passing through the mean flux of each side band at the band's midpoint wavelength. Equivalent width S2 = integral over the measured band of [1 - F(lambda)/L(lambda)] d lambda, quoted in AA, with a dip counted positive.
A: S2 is -0.58 AA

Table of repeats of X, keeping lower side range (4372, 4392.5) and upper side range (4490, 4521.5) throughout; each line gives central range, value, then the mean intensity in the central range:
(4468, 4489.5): 0.53 AA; 60.1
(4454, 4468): 0.61 AA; 58.9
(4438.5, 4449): 0.24 AA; 60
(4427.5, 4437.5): -0.01 AA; 61.6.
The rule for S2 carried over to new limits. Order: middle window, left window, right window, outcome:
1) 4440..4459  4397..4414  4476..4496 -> 0.24 AA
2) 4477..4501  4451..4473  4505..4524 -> -0.02 AA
